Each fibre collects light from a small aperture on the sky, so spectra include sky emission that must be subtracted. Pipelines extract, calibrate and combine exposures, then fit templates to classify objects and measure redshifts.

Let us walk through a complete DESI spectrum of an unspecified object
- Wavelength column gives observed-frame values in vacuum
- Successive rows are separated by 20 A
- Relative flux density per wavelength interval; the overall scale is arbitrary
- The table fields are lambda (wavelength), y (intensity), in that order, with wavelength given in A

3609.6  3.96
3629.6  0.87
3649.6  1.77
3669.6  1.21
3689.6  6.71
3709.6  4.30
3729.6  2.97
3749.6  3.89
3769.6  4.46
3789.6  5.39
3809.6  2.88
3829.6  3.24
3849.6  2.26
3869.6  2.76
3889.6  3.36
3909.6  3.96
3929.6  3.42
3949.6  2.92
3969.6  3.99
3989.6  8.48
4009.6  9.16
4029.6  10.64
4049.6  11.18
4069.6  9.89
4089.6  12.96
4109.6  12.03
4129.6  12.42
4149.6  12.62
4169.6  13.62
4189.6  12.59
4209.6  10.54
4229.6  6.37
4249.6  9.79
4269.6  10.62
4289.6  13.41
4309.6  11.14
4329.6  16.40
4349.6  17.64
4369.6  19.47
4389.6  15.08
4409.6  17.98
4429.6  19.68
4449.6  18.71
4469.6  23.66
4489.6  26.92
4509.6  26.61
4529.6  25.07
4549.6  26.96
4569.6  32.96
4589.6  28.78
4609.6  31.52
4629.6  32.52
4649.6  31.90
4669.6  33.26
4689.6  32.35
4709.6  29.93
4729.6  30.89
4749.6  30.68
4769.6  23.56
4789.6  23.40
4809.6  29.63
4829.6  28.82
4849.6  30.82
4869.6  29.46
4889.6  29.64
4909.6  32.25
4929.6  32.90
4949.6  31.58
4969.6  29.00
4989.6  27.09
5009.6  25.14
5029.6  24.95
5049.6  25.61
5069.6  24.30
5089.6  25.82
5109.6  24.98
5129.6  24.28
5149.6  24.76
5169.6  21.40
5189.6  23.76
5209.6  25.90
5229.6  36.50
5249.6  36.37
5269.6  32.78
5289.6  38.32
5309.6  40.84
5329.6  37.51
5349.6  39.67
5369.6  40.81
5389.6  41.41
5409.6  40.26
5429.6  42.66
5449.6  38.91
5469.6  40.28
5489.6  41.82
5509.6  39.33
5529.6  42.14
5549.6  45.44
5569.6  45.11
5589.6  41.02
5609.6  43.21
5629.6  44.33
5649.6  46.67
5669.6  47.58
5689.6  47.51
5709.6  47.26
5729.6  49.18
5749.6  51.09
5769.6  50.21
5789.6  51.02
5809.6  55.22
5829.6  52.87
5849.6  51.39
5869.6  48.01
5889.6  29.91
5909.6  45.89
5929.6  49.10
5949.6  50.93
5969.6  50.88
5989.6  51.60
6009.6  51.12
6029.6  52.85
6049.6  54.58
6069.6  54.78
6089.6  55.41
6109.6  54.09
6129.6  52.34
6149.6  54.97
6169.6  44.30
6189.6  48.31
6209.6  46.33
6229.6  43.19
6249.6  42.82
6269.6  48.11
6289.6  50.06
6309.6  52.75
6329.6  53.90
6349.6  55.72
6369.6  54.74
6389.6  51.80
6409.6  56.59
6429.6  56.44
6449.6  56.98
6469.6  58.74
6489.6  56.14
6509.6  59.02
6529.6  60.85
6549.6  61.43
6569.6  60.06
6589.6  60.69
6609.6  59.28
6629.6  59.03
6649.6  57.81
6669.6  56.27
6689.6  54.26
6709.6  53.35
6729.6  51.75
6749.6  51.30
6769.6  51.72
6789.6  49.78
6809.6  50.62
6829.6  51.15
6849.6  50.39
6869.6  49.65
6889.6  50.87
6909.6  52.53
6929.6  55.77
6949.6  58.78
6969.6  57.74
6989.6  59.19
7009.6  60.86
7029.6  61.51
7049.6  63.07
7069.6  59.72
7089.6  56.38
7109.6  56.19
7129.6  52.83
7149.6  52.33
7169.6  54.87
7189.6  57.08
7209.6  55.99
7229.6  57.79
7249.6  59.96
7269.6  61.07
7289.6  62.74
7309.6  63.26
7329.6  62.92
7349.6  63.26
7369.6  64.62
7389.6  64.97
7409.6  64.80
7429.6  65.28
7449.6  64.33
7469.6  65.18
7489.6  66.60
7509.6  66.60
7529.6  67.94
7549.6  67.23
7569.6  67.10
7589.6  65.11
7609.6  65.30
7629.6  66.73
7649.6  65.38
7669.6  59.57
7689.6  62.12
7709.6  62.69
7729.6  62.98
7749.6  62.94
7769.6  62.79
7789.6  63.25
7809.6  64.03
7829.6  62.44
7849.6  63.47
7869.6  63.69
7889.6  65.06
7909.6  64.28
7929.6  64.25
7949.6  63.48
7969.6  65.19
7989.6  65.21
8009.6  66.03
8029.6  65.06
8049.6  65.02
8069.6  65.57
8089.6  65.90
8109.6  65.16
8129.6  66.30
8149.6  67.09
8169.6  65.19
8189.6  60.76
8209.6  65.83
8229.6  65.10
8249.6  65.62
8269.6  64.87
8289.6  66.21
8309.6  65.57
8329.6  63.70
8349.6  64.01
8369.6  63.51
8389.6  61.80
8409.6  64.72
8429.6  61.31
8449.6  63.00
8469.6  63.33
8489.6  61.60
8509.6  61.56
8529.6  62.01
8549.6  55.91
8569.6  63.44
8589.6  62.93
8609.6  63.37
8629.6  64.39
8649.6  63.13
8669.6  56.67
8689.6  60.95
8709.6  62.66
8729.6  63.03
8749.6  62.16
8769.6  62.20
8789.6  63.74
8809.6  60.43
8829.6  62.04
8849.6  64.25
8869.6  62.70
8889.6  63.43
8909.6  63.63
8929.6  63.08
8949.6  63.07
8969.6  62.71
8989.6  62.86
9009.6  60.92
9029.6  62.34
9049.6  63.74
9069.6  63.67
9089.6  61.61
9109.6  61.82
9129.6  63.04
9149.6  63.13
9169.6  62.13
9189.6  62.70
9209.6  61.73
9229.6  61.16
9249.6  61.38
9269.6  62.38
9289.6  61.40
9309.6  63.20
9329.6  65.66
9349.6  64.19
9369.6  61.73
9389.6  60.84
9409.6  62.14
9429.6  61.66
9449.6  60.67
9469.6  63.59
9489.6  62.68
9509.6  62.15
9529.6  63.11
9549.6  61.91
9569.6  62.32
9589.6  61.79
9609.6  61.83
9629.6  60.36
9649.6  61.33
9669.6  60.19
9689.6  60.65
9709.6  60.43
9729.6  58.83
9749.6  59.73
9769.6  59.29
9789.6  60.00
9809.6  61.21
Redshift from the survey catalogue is 0.000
